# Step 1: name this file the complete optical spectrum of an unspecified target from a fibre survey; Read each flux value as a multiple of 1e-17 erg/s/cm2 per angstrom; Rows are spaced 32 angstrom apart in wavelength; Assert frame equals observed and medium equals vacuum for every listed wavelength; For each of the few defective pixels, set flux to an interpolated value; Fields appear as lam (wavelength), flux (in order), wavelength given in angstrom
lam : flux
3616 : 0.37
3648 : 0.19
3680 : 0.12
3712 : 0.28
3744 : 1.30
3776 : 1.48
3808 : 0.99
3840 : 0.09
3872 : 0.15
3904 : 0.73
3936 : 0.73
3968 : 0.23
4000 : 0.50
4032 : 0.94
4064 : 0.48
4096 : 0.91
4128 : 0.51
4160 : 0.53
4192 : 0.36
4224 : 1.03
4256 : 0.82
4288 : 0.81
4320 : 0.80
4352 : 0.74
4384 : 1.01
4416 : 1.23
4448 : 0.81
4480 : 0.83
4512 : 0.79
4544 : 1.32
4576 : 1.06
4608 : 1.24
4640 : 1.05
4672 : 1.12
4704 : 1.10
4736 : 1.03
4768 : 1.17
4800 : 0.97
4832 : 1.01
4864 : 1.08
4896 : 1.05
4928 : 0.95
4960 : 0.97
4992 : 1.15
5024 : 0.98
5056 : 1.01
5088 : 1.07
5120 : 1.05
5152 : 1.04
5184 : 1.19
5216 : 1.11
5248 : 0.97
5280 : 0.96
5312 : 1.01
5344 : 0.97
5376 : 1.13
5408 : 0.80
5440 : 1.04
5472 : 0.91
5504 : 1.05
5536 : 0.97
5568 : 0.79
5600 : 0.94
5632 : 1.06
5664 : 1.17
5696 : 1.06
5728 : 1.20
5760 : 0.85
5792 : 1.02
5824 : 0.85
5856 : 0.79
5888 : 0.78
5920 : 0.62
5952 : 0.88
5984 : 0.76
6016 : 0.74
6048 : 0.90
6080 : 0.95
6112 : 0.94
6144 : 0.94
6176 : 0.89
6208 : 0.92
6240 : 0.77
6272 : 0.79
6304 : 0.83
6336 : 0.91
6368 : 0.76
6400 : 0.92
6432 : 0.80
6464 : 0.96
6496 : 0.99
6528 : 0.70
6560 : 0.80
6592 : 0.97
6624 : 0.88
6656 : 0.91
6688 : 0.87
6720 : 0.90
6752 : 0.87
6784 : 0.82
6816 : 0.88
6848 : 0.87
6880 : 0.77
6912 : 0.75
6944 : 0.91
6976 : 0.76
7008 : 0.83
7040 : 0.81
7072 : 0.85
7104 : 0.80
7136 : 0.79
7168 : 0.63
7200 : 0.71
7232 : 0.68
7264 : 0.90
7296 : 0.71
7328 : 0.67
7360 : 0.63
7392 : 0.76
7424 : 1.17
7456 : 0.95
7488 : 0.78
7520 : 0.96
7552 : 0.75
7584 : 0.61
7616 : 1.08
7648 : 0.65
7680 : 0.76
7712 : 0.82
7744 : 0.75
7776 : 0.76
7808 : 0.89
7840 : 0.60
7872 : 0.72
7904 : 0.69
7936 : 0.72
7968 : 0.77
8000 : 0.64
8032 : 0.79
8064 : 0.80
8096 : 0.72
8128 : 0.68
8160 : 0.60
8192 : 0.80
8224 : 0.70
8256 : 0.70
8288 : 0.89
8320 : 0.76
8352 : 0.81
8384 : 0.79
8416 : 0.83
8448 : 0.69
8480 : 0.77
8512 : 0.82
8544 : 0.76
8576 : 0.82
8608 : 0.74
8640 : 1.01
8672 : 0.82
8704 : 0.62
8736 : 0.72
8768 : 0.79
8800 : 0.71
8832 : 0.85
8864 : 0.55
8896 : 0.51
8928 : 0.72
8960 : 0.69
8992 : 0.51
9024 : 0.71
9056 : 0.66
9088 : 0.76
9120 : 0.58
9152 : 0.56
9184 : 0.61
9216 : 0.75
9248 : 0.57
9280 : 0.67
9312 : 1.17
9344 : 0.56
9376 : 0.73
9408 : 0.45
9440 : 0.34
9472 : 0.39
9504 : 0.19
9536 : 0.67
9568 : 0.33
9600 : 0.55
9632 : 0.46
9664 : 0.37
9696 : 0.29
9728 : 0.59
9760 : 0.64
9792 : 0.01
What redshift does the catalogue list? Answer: 0.13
